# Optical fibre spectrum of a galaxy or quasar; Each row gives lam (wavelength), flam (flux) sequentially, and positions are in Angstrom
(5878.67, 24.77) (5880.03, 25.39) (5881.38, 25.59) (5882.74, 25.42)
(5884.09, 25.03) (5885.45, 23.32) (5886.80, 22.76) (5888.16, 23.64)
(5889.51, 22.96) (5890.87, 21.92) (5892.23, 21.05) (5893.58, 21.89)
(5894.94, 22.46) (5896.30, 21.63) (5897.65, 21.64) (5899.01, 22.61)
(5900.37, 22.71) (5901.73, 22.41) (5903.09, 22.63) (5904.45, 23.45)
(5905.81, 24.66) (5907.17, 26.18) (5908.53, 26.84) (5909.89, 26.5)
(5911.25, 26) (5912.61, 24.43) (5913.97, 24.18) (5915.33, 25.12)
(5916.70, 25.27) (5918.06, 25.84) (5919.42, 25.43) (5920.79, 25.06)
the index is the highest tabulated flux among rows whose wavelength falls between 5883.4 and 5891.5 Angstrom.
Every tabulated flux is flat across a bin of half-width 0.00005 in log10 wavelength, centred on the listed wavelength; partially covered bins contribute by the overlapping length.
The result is 25.03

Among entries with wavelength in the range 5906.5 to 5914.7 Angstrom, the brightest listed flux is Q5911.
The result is 26.84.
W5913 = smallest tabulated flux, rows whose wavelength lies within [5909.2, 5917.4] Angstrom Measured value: 24.18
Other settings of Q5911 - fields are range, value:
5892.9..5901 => 22.71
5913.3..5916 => 25.12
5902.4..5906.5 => 24.66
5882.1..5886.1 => 25.42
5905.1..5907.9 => 26.18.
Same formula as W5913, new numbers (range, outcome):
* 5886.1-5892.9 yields 21.05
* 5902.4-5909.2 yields 22.63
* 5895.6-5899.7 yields 21.63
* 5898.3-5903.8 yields 22.41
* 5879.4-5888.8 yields 22.76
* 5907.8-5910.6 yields 26.5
